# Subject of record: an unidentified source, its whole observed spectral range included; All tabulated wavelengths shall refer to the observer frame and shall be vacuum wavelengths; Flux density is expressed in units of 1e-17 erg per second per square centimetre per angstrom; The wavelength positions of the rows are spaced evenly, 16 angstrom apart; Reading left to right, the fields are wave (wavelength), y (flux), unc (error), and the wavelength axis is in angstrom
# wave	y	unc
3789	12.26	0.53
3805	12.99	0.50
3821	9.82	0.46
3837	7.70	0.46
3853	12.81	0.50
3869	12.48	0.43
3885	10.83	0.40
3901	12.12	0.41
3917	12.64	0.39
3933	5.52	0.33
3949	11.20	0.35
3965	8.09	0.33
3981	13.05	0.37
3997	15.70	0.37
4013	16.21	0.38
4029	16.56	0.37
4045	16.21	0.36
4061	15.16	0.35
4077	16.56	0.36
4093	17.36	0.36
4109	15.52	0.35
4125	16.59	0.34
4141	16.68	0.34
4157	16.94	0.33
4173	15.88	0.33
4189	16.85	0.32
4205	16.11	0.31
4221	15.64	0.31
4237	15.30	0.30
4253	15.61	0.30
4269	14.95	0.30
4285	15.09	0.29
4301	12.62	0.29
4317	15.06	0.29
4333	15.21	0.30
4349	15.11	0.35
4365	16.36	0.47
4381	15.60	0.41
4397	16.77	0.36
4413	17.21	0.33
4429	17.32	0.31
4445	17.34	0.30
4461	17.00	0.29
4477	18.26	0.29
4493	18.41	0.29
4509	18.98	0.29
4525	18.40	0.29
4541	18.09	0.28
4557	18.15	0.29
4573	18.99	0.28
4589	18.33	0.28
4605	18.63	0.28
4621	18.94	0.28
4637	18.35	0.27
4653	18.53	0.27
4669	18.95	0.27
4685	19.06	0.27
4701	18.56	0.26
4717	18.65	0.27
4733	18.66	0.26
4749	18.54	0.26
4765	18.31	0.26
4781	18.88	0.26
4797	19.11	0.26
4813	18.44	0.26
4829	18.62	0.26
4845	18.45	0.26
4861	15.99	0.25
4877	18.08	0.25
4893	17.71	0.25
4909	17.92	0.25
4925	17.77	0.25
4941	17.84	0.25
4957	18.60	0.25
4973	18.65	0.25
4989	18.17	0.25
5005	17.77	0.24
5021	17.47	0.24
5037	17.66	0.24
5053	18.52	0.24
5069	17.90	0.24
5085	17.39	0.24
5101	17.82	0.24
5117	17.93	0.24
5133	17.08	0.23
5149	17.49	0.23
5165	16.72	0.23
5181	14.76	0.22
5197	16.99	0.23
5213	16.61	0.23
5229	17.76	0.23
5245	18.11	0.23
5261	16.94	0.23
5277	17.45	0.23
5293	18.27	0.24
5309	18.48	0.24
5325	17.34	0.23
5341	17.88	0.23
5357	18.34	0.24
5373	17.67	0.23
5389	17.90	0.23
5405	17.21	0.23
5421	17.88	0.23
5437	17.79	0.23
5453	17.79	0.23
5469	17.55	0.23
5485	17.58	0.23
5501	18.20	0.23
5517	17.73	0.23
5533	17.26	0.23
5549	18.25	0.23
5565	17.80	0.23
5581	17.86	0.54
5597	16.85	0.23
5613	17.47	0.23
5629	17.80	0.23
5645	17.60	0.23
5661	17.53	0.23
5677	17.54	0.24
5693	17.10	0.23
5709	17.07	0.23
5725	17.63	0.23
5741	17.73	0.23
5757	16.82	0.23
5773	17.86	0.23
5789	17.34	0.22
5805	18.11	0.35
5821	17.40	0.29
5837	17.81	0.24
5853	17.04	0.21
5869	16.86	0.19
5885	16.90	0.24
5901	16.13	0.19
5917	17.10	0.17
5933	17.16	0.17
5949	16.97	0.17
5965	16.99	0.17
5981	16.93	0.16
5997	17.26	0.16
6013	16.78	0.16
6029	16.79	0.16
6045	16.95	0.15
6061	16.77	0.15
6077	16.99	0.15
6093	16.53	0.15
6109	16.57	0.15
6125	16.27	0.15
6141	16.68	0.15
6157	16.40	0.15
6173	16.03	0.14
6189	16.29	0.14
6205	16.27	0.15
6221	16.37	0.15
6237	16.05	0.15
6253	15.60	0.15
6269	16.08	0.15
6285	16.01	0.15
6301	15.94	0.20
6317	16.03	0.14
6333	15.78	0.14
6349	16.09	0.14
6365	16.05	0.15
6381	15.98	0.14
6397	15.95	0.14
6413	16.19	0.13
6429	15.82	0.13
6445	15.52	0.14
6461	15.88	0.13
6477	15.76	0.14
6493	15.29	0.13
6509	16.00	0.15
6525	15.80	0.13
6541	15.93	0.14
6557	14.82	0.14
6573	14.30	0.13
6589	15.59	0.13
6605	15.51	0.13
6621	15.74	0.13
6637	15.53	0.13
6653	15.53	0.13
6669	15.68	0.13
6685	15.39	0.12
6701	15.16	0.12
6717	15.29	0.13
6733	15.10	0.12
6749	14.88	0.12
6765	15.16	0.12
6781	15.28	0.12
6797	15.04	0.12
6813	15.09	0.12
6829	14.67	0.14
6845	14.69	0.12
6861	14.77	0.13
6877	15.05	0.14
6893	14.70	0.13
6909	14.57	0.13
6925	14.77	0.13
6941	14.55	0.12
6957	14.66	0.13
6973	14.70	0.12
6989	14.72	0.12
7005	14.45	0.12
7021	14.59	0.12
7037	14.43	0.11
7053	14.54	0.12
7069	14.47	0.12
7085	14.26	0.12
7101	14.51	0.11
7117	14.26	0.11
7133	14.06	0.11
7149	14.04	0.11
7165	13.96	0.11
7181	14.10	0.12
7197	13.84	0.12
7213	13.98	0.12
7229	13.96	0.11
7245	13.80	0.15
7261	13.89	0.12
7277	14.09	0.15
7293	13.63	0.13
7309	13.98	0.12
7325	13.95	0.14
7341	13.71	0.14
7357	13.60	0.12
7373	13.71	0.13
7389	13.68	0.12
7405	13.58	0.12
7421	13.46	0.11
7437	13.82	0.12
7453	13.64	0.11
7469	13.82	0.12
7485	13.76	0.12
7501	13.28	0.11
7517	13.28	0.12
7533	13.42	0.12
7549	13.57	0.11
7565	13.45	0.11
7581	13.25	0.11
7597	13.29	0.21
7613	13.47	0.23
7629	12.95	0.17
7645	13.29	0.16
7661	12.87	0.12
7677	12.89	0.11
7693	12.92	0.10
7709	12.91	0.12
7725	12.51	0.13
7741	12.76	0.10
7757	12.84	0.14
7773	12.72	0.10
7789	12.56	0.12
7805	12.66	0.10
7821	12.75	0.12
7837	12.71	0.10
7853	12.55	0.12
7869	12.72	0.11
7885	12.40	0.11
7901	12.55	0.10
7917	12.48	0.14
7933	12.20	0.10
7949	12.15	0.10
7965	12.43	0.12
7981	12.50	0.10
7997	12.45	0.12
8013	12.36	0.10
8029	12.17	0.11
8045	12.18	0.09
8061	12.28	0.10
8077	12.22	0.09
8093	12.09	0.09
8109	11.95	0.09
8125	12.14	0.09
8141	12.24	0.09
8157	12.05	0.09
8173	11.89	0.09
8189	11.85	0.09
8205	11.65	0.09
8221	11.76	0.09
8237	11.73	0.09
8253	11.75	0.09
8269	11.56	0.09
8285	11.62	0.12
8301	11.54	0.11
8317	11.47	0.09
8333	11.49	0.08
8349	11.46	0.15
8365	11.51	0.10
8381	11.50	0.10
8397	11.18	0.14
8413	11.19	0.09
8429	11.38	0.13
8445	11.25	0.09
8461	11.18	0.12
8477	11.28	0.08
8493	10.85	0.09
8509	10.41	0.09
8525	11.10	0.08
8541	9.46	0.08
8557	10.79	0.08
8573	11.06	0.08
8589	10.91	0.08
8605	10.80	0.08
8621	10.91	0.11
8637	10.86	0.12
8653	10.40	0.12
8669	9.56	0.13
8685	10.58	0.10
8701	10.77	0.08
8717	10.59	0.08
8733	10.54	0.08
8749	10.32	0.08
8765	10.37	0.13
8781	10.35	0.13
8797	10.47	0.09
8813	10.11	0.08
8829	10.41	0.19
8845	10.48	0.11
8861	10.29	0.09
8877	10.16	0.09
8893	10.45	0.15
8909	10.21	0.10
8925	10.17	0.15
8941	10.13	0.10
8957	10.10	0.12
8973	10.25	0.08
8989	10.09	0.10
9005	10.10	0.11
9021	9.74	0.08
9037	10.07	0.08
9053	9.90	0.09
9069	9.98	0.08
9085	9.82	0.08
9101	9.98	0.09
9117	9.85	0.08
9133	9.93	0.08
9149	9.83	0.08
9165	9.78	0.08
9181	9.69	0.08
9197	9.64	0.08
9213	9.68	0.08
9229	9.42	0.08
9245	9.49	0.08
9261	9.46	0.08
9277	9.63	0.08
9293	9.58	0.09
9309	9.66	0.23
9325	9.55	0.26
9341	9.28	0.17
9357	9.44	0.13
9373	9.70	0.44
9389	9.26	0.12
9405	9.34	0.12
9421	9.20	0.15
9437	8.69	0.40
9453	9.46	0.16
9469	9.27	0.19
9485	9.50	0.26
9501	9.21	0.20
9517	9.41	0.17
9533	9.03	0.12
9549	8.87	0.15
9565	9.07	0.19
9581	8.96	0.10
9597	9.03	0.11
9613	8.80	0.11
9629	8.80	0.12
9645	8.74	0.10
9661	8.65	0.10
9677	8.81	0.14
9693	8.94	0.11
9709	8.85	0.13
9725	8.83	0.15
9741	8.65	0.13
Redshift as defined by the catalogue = 0.00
